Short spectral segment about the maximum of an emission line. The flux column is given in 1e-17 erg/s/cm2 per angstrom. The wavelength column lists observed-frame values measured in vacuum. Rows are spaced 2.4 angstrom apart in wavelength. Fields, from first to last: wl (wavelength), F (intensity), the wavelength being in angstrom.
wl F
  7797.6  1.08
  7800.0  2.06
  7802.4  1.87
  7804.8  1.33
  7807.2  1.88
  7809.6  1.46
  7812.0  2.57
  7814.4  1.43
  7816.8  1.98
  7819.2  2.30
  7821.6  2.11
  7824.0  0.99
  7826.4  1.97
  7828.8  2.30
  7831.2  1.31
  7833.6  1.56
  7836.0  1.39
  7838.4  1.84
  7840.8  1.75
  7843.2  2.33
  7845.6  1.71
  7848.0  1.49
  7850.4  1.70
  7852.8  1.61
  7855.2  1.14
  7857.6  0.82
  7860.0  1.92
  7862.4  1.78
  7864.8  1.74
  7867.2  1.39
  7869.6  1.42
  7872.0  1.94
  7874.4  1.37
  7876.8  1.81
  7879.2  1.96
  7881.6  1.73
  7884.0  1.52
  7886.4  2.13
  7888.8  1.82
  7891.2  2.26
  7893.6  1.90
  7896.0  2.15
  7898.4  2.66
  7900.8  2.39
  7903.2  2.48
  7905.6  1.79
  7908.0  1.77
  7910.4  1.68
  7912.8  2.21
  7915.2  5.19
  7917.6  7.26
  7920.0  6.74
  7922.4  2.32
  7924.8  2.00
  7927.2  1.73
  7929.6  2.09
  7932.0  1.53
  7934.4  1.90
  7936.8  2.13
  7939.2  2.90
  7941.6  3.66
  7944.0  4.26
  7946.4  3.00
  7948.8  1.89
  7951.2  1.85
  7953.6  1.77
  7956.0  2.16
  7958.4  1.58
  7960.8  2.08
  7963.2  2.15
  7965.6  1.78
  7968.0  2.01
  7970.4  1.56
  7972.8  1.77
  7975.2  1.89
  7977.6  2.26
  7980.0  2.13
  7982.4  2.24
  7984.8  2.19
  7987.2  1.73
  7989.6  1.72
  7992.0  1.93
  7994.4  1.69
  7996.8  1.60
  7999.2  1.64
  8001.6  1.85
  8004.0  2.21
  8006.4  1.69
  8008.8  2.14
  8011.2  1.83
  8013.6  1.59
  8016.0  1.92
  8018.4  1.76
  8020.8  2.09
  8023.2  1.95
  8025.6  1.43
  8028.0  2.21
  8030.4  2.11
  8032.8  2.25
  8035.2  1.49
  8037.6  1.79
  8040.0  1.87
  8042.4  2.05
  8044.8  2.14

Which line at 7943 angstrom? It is [N II]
